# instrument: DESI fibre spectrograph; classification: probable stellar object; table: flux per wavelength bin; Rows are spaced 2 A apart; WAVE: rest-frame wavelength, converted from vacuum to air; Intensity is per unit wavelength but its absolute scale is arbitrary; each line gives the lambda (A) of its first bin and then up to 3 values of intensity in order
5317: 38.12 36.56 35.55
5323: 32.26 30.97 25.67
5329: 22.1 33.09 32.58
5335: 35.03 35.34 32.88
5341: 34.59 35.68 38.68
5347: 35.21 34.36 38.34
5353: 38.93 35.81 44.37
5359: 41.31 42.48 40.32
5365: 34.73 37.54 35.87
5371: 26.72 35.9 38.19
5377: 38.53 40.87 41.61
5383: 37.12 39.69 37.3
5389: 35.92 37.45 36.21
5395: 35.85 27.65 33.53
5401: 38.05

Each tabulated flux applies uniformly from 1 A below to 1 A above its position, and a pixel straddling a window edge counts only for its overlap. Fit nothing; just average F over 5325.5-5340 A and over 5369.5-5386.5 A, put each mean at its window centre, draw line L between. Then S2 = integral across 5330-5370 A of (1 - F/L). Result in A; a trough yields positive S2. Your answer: -4.2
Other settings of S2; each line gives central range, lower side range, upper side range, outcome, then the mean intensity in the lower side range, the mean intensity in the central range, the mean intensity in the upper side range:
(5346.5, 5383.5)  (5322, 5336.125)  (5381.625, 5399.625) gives -4.8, 30.3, 37.8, 35.8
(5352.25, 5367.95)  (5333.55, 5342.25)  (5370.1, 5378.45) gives -2.0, 34.4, 39.5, 35.3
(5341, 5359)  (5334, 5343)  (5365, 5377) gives -1.5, 34.6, 37.7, 35.1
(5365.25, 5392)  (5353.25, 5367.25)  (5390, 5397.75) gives -0.2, 39.6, 37.1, 34.5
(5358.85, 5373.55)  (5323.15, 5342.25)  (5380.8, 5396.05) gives -0.7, 31.5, 36.6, 37.4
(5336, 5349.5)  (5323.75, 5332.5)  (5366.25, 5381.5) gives -1.9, 28.3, 35.3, 36.7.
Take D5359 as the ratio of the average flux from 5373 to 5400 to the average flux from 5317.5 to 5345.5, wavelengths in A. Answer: 1.12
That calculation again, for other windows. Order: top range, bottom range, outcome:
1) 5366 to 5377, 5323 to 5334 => 1.21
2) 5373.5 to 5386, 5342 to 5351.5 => 1.08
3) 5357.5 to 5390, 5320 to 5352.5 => 1.13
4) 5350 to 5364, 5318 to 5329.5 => 1.30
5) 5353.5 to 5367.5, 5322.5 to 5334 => 1.35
